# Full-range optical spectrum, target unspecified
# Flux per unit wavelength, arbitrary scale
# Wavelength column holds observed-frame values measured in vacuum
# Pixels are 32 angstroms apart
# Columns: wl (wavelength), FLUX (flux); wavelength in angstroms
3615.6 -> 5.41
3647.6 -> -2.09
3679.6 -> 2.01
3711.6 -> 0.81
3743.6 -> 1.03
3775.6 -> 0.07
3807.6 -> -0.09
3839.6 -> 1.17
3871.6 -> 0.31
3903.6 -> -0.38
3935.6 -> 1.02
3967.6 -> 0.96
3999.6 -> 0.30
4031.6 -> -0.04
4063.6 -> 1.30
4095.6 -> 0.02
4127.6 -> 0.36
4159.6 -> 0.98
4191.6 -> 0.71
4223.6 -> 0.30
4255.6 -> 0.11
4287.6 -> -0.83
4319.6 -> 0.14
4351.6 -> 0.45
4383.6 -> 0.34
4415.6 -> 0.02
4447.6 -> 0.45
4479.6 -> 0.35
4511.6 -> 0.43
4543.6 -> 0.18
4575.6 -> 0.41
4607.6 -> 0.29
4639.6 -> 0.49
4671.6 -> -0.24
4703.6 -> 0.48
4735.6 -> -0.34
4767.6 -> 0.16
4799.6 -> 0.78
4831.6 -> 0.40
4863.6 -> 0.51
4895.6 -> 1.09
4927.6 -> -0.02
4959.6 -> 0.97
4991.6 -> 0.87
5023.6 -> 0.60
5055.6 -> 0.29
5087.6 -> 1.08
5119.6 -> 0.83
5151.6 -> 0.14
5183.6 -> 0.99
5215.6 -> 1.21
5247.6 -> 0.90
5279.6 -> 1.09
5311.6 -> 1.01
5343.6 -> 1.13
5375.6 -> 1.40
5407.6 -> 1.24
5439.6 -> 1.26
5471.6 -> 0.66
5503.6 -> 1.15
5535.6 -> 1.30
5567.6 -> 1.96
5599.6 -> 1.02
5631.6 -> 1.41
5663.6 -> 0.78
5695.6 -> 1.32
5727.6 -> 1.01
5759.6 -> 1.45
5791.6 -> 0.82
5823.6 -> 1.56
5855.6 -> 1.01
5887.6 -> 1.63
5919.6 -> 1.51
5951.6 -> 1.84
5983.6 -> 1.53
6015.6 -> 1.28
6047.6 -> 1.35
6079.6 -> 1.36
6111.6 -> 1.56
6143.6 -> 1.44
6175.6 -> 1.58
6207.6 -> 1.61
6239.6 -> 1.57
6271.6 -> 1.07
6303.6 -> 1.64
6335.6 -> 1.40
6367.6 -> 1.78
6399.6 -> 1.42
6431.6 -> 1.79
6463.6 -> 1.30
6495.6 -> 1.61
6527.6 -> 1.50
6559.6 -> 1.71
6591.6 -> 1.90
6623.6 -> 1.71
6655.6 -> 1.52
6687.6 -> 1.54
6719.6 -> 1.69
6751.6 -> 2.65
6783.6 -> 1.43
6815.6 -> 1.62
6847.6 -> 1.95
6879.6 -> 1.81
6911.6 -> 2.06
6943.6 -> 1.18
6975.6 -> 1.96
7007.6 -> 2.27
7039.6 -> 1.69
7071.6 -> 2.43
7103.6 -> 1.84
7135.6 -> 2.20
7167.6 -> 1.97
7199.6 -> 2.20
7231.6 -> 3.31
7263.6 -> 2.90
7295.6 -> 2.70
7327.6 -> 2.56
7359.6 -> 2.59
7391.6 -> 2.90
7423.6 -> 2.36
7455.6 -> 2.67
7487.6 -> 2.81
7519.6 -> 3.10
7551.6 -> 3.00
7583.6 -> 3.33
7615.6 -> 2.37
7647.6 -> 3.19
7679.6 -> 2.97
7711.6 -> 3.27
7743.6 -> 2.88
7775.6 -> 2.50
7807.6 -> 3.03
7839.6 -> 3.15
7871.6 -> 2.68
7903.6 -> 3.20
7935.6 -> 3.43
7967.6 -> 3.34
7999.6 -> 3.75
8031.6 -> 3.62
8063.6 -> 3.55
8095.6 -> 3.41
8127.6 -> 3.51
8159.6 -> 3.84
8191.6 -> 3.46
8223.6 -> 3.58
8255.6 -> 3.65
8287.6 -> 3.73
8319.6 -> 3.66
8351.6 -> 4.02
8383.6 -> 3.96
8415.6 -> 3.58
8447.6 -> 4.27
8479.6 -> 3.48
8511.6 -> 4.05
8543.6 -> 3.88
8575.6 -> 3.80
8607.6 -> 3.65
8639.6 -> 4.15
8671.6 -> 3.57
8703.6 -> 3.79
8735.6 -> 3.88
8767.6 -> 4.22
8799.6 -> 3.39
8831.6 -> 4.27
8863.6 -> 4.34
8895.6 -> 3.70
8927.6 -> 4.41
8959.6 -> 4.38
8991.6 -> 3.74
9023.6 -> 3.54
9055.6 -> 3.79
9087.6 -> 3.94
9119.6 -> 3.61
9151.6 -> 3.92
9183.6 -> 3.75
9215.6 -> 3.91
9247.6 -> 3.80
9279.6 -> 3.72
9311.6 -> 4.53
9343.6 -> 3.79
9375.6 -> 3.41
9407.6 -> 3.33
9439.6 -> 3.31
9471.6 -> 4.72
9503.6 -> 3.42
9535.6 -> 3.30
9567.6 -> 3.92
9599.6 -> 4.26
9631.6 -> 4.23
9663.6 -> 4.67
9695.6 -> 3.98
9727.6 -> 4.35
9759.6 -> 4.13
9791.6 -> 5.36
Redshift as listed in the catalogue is 0.809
